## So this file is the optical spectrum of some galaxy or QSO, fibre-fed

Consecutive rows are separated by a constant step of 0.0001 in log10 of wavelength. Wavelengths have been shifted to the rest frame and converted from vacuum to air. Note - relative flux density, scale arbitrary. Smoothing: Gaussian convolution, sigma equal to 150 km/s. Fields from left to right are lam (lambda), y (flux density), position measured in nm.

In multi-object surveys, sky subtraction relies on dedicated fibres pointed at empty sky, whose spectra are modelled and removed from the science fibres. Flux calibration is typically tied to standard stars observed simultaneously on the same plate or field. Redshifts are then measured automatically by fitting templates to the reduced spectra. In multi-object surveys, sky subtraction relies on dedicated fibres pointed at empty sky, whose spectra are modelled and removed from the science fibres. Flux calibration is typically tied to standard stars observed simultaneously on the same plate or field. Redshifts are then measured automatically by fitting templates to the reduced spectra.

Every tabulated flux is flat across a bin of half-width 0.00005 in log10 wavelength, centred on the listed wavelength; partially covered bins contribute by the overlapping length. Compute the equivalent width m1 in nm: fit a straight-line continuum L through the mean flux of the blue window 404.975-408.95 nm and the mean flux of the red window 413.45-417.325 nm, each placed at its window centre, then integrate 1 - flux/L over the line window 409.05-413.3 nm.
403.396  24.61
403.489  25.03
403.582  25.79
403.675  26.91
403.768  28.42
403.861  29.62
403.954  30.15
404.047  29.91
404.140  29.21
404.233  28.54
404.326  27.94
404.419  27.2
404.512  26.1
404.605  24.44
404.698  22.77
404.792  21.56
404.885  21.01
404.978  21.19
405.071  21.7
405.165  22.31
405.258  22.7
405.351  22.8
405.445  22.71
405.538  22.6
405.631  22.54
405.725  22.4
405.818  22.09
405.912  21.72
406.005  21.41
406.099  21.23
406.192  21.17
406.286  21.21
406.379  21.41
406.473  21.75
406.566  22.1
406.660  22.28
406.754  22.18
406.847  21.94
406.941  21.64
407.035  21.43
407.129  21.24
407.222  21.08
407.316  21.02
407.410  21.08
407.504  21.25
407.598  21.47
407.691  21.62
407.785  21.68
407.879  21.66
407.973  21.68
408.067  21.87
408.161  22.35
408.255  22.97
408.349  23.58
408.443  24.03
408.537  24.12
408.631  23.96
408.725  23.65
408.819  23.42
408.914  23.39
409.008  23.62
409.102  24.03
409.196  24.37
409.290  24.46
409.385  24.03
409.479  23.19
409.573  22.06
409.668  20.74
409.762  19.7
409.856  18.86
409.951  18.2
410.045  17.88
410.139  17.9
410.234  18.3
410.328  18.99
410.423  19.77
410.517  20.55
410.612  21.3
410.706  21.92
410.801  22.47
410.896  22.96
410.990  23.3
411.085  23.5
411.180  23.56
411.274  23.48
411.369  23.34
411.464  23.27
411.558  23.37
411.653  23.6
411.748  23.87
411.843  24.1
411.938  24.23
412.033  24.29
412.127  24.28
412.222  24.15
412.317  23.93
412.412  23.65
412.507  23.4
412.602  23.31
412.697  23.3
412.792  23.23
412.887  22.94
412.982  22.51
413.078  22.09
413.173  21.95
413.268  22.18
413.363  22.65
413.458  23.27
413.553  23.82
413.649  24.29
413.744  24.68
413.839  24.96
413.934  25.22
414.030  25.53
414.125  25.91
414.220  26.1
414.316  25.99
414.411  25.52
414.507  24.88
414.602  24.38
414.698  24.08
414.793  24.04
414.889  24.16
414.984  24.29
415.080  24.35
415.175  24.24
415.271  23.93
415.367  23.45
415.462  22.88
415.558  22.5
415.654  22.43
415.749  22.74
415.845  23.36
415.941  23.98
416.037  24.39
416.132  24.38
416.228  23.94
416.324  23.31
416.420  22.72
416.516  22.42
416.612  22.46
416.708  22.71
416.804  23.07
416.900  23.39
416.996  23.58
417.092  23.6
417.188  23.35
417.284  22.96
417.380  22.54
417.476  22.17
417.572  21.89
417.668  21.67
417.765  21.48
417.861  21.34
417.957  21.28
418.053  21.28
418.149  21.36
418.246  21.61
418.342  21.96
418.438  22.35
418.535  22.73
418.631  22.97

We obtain 0.12 nm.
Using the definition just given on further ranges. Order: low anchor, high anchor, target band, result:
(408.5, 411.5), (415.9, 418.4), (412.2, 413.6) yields -0.05 nm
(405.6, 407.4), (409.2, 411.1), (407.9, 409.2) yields -0.12 nm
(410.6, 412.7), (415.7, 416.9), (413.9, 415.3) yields -0.09 nm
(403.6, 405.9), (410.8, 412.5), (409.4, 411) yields 0.23 nm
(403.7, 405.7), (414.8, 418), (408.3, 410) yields 0.11 nm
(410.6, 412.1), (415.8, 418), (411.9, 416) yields -0.13 nm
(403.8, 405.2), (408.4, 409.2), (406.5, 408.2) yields 0.19 nm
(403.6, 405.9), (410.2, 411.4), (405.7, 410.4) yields 0.28 nm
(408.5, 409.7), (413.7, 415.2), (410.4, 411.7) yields 0.07 nm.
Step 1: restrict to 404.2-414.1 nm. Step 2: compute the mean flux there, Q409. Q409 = 22.6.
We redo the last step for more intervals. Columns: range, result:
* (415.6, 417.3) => 23.3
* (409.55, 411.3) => 20.8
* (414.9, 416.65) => 23.5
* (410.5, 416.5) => 23.7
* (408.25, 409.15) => 23.7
